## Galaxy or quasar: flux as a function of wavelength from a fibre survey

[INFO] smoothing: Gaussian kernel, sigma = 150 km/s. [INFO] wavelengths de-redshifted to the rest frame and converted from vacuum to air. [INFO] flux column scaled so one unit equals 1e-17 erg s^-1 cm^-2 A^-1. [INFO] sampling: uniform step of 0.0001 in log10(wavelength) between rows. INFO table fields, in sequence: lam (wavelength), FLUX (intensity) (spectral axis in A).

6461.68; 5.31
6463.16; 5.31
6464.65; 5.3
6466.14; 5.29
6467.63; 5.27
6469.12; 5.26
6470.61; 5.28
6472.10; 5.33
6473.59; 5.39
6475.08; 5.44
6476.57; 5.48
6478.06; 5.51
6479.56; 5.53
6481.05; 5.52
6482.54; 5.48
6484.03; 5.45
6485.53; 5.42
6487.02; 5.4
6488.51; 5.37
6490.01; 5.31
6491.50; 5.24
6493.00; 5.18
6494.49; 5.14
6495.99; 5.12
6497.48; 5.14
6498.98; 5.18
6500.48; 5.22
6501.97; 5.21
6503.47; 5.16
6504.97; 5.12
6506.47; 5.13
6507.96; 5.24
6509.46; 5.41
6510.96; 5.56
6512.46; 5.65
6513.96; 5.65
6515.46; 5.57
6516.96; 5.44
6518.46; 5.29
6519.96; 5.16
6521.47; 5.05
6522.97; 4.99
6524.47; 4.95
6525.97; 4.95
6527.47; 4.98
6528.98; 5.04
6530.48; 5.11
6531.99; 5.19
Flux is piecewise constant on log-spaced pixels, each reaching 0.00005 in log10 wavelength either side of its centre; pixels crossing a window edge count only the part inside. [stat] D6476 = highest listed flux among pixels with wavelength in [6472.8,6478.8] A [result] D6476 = 5.51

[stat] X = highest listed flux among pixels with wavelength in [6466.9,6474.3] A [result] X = 5.39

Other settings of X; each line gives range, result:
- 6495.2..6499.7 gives 5.18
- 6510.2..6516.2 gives 5.65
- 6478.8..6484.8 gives 5.53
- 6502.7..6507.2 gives 5.16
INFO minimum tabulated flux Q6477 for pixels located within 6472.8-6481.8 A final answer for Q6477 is 5.39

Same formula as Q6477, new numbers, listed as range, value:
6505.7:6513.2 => 5.13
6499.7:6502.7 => 5.21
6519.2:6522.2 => 5.05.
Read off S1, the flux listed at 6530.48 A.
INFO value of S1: 5.11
